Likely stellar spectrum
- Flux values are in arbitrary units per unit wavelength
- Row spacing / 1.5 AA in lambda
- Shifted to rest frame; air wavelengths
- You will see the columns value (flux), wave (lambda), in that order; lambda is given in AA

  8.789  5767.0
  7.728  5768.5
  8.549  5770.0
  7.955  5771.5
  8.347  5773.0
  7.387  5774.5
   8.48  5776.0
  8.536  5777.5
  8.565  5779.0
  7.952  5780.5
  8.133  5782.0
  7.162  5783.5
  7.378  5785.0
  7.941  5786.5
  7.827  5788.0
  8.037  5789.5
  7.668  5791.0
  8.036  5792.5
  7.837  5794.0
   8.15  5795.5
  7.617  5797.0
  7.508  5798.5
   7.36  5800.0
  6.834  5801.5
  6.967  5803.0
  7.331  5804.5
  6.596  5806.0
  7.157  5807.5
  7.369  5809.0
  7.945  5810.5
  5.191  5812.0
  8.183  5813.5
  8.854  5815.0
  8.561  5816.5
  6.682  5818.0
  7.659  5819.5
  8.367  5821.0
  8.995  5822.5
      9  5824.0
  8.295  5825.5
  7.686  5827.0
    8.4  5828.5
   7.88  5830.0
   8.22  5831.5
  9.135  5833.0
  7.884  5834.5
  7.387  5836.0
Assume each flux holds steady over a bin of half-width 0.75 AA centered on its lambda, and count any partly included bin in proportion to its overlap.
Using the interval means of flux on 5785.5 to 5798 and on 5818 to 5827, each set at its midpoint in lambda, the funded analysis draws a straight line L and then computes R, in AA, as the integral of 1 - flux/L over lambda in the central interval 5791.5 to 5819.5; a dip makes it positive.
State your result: 2.0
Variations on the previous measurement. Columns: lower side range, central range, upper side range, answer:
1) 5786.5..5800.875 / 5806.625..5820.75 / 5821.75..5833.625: 1.11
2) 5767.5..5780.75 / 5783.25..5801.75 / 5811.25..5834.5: 1.05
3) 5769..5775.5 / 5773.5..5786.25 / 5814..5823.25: 0.20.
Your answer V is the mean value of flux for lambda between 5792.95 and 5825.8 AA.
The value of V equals 7.65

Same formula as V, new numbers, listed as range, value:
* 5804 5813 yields 6.96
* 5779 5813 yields 7.48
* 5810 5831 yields 7.98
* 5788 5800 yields 7.81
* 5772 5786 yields 7.99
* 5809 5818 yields 7.63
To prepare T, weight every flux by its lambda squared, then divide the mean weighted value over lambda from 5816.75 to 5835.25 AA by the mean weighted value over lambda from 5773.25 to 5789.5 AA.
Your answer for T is 1.05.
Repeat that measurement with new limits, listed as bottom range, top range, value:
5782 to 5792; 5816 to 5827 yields 1.07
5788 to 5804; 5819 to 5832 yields 1.10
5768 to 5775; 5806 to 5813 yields 0.87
